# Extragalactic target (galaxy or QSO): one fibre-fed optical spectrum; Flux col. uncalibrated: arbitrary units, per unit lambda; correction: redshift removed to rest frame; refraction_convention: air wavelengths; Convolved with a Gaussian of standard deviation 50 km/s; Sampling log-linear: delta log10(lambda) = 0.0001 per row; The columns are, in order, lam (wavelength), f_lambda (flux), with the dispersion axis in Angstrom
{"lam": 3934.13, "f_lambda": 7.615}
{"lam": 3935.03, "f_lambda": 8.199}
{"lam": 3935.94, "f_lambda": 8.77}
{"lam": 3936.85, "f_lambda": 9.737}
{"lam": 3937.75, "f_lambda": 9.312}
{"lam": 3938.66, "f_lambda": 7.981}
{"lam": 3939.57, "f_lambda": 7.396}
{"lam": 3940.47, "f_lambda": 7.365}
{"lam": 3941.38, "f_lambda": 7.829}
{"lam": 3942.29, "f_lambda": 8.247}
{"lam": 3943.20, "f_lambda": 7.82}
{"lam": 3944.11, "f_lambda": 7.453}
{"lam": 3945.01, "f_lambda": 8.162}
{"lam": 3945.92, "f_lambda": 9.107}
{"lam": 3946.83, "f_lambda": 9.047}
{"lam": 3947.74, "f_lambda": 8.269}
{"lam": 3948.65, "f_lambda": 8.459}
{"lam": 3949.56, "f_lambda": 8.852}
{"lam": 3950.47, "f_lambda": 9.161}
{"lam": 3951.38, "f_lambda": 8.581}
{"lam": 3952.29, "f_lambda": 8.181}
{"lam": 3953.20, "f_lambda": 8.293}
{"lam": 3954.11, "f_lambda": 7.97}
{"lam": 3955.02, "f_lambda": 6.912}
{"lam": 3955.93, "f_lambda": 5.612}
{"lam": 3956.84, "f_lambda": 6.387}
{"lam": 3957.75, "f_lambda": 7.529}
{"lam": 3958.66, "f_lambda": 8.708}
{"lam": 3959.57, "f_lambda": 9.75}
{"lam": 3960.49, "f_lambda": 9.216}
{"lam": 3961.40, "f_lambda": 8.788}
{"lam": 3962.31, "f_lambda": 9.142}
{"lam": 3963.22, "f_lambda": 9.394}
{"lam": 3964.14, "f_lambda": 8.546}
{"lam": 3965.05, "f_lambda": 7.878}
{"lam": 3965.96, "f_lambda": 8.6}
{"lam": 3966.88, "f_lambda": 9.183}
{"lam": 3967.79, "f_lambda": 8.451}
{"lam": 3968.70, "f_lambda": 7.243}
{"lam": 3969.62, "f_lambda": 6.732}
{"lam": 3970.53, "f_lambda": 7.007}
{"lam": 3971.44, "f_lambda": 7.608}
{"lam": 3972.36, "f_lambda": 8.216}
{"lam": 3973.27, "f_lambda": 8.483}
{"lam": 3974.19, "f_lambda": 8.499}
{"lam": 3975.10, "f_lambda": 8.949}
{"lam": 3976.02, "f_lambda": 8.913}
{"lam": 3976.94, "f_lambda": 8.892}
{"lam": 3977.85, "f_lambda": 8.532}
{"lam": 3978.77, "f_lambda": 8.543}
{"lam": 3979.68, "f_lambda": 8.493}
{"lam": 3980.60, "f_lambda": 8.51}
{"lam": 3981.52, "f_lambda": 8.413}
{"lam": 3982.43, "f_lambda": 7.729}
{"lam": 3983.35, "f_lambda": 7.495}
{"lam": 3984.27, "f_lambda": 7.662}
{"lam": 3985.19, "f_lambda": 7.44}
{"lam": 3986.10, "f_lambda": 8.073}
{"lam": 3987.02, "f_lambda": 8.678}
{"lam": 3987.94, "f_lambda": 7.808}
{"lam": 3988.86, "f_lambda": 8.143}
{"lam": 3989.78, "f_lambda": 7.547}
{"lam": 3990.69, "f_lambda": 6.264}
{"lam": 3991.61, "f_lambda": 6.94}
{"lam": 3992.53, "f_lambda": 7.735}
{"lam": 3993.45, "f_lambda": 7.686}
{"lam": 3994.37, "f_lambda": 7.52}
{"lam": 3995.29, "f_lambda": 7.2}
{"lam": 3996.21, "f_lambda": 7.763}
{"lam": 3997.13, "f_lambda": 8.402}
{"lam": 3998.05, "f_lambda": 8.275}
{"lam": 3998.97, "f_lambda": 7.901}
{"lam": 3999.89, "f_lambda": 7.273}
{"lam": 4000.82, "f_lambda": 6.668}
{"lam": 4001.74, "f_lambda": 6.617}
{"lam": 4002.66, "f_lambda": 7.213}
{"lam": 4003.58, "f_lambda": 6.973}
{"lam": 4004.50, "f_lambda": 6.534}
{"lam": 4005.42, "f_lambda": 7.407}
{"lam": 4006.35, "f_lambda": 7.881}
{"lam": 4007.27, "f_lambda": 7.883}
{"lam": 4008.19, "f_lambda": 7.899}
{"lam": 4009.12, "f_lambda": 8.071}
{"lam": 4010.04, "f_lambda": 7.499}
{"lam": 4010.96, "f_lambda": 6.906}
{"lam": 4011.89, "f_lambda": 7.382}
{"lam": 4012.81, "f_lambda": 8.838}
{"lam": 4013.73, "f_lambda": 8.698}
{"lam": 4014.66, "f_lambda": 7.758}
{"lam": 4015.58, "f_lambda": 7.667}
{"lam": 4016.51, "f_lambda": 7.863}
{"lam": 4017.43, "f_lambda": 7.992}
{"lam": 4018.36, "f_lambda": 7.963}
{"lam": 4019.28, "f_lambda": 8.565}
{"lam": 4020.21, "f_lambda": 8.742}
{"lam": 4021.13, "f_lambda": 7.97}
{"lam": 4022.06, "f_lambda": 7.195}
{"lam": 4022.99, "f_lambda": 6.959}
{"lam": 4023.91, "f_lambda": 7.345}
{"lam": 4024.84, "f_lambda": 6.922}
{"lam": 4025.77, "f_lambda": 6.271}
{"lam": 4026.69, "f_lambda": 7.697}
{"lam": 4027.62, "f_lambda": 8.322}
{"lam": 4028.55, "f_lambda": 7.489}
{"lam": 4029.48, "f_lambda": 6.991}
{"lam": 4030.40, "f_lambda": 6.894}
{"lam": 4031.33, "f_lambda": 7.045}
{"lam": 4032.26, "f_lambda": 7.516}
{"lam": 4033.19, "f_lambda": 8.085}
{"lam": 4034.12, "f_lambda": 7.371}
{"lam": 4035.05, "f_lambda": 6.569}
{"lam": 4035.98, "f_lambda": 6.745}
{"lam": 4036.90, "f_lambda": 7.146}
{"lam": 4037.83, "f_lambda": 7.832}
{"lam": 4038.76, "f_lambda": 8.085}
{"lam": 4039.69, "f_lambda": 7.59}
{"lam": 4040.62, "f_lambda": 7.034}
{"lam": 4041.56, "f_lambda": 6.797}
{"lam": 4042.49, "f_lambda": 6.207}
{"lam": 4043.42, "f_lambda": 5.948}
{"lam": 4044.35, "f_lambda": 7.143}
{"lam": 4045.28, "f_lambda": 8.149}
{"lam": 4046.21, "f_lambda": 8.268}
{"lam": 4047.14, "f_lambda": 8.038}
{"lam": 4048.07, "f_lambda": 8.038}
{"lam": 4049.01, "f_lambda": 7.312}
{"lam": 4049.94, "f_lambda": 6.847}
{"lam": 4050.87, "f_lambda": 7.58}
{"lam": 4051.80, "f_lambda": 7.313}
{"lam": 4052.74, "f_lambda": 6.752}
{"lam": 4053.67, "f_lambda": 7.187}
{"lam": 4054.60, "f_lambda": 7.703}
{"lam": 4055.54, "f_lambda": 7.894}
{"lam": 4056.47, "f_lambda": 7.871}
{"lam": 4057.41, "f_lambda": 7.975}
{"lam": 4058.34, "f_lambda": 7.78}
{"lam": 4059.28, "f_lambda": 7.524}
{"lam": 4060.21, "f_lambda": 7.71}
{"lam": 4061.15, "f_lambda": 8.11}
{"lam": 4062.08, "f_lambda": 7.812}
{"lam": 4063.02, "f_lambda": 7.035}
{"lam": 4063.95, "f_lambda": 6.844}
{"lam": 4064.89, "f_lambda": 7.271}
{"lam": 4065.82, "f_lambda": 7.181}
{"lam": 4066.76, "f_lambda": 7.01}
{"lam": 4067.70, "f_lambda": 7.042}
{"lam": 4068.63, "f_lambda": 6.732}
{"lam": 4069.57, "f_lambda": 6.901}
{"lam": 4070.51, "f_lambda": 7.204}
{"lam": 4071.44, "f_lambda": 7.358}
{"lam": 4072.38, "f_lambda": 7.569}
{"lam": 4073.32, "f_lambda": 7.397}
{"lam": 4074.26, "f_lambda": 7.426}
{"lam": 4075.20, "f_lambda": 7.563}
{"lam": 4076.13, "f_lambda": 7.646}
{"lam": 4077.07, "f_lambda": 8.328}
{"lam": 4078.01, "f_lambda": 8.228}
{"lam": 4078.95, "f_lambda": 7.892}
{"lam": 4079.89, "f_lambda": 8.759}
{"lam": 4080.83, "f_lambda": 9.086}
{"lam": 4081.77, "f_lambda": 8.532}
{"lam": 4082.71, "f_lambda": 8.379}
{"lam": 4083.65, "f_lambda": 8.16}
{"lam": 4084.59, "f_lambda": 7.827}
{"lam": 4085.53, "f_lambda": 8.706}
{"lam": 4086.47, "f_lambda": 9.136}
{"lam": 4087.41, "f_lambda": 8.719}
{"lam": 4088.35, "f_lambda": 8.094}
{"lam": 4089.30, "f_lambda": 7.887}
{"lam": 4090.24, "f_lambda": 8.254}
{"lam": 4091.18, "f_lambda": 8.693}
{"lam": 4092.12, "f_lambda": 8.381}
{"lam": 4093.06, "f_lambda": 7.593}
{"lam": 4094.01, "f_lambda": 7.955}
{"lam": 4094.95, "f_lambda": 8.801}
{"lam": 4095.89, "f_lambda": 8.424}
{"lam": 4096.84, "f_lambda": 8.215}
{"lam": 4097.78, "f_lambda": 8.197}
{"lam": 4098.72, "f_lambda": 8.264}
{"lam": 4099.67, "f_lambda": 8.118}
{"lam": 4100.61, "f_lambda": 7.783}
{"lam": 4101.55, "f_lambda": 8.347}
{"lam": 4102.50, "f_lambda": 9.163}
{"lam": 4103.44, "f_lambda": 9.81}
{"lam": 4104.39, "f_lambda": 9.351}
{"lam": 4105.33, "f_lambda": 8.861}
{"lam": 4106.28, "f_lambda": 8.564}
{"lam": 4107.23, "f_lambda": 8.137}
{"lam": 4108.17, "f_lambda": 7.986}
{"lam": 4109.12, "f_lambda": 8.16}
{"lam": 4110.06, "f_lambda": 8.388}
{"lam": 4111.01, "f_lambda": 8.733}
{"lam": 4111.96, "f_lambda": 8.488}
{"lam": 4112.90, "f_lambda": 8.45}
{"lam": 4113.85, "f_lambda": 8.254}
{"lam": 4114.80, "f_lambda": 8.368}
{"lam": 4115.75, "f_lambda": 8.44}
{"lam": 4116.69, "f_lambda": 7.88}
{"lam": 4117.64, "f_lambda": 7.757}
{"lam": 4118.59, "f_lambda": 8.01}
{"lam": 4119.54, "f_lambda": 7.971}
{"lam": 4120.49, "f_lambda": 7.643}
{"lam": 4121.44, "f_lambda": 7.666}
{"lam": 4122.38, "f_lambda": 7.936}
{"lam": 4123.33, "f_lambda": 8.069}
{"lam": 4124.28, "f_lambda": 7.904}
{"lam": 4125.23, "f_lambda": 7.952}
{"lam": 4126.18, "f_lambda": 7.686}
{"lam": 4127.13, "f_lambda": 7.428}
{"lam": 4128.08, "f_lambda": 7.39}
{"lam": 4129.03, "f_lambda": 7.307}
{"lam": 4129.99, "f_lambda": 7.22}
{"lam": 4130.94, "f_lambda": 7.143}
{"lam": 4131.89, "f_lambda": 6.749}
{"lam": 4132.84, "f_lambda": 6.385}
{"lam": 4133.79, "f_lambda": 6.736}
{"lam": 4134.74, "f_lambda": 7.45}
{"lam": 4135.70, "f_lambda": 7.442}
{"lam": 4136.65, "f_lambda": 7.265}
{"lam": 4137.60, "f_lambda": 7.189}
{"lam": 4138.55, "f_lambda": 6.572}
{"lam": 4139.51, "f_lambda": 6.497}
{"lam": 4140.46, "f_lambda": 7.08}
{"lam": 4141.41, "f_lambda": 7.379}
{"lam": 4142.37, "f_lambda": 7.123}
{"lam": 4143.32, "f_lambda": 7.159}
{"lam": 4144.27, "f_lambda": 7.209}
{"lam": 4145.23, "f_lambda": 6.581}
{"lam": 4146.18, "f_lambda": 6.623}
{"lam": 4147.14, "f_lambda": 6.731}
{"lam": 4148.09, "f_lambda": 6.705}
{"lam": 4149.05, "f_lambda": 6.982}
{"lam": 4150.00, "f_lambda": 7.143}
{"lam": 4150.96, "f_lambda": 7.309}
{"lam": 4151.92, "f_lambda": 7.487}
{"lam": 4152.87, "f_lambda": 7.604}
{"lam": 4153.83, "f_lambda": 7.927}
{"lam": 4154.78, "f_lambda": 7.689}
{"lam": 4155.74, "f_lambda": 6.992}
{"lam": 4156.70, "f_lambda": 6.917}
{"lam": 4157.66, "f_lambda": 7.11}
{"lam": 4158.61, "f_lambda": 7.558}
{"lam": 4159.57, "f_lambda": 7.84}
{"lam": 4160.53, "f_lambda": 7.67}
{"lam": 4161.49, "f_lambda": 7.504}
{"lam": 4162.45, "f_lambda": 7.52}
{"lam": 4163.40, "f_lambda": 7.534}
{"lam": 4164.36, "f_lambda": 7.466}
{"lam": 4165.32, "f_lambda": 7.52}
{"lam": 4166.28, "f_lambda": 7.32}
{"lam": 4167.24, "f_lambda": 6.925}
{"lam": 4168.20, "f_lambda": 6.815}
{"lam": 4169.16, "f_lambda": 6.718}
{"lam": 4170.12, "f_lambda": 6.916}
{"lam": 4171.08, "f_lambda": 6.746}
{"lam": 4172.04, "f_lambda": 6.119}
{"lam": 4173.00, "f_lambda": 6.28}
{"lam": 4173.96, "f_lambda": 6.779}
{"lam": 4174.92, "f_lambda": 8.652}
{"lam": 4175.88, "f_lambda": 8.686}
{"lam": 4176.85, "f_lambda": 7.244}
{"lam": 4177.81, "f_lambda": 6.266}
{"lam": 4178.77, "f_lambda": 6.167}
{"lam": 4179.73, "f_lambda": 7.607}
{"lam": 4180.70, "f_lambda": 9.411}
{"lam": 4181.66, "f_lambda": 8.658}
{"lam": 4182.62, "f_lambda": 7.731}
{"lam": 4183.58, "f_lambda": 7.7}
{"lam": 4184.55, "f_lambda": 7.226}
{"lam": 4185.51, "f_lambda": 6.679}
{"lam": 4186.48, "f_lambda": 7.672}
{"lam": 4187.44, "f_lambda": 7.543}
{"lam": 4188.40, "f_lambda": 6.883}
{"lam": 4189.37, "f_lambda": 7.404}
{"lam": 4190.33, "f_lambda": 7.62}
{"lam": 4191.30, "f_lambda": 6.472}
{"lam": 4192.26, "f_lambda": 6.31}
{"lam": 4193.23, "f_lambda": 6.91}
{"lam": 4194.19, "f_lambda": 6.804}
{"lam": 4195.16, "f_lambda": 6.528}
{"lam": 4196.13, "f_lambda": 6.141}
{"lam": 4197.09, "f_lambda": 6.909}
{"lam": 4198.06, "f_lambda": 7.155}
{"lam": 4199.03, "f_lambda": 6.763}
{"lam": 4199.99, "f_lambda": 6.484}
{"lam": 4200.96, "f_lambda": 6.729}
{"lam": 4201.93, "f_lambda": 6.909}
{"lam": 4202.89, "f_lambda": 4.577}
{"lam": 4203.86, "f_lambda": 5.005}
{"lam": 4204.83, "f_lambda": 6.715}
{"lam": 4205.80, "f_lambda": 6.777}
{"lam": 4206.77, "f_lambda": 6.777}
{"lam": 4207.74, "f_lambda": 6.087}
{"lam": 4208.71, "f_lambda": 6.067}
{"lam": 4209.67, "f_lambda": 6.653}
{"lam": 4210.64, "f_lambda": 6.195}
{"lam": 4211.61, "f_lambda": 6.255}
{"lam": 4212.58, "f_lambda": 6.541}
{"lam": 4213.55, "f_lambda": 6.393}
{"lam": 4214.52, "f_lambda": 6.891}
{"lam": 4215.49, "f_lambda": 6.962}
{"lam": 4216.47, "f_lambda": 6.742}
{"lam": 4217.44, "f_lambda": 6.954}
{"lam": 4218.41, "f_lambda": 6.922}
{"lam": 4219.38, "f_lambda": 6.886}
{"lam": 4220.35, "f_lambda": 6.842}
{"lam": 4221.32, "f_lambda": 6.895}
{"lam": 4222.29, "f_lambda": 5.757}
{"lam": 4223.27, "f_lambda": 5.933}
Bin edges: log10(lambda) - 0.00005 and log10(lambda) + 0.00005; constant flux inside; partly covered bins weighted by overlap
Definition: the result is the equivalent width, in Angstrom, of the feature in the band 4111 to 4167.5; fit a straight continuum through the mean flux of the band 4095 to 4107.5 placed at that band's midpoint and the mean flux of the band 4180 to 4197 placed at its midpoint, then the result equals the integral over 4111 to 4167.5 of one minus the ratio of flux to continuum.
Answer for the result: 4.03 Angstrom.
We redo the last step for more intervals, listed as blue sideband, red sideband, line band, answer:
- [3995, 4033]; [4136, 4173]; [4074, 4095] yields -2.6 Angstrom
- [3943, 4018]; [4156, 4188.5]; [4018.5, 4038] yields 1.0 Angstrom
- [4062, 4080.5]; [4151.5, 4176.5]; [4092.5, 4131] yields -3.9 Angstrom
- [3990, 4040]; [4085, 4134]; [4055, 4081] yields 0.9 Angstrom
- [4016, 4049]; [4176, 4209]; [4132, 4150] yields 0.3 Angstrom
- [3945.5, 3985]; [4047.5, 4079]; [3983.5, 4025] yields 1.6 Angstrom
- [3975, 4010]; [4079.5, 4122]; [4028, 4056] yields 2.5 Angstrom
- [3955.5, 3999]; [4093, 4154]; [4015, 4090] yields 2.8 Angstrom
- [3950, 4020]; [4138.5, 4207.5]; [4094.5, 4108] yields -2.1 Angstrom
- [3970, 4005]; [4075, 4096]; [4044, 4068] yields 1.9 Angstrom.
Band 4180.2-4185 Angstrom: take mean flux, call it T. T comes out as 8.14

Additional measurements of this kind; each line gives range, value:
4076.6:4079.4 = 8.14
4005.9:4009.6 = 7.93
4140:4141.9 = 7.22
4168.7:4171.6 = 6.79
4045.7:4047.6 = 8.17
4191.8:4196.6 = 6.53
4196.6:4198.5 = 7.03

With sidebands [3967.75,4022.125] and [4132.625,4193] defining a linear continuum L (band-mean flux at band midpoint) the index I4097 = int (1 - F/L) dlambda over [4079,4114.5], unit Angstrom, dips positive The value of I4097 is -4.7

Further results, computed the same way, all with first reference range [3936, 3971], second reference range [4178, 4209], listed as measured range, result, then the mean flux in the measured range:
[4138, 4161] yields -0.1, 7.16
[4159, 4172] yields -0.3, 7.23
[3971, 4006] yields 0.9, 7.81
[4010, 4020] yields -0.1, 7.96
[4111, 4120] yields -1.1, 8.21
